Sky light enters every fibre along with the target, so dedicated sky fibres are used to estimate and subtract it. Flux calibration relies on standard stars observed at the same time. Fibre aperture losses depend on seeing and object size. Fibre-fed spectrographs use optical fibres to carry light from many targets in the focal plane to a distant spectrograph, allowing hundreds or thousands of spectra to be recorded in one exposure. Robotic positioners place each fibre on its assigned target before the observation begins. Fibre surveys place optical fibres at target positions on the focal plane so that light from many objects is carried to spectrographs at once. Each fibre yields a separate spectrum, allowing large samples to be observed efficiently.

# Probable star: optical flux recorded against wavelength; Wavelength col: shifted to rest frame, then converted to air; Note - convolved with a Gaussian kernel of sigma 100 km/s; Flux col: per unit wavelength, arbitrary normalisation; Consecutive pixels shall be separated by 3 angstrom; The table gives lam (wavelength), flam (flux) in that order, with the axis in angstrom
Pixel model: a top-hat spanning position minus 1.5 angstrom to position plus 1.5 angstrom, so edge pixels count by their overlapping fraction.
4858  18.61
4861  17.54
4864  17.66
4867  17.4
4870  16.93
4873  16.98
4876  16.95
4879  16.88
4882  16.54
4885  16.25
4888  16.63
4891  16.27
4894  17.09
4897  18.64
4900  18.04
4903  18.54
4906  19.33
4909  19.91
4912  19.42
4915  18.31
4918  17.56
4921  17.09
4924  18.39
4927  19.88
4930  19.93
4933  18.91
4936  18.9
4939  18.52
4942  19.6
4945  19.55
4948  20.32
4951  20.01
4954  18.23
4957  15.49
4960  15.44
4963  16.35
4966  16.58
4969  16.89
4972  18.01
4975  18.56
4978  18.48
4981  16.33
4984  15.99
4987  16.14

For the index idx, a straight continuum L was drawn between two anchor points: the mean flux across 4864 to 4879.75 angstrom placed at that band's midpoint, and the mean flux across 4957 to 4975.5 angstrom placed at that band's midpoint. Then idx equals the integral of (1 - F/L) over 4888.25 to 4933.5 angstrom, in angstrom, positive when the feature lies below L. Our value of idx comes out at -3.9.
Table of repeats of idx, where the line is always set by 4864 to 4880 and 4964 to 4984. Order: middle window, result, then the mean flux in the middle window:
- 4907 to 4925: -1.3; 18.5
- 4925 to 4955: -3.7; 19.4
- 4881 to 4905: -0.2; 17.3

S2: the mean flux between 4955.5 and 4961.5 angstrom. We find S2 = 15.5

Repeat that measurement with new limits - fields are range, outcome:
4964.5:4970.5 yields 16.7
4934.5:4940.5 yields 18.7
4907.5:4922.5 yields 18.5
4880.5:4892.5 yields 16.4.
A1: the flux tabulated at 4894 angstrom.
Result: 17.09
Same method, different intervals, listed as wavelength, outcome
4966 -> 16.58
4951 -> 20.01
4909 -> 19.91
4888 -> 16.63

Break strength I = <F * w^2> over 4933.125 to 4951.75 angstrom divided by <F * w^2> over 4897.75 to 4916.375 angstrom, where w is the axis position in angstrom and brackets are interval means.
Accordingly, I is 1.0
